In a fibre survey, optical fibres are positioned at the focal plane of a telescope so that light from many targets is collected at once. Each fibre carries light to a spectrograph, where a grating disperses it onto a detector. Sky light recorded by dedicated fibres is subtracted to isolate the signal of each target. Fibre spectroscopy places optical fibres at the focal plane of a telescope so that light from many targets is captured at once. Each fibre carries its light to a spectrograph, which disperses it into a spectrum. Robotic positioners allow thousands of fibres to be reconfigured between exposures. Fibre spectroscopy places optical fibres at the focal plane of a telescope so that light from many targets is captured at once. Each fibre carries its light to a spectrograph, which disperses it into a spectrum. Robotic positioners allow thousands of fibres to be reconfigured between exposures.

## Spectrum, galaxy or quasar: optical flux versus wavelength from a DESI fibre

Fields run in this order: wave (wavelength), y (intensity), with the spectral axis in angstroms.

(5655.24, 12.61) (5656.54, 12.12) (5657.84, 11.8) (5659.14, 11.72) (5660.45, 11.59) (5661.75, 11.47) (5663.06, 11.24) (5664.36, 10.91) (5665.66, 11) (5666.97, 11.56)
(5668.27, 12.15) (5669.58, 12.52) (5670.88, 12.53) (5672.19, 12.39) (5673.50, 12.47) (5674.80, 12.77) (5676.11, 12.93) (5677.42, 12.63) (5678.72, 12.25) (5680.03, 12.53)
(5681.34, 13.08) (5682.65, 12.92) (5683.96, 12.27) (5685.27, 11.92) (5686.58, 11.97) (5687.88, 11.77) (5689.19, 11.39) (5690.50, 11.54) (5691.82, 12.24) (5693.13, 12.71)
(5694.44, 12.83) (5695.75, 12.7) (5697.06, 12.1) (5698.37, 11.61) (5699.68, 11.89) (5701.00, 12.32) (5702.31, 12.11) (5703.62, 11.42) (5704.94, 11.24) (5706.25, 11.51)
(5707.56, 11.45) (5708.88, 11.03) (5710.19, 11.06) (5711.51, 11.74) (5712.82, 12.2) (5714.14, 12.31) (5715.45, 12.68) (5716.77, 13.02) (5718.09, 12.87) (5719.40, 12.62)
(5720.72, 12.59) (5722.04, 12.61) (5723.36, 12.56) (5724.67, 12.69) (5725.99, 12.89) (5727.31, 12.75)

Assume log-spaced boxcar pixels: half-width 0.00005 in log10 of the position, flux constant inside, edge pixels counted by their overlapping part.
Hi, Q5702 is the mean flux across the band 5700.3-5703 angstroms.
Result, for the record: 12.2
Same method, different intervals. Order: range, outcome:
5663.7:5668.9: 11.4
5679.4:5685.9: 12.5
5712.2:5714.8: 12.3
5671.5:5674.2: 12.4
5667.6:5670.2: 12.3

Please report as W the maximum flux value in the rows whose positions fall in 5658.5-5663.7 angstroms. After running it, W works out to 11.72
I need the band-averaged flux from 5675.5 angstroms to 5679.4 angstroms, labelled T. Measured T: 12.6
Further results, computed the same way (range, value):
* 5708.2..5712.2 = 11.3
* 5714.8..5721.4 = 12.7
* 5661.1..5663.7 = 11.3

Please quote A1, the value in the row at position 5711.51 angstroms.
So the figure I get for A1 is 11.74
